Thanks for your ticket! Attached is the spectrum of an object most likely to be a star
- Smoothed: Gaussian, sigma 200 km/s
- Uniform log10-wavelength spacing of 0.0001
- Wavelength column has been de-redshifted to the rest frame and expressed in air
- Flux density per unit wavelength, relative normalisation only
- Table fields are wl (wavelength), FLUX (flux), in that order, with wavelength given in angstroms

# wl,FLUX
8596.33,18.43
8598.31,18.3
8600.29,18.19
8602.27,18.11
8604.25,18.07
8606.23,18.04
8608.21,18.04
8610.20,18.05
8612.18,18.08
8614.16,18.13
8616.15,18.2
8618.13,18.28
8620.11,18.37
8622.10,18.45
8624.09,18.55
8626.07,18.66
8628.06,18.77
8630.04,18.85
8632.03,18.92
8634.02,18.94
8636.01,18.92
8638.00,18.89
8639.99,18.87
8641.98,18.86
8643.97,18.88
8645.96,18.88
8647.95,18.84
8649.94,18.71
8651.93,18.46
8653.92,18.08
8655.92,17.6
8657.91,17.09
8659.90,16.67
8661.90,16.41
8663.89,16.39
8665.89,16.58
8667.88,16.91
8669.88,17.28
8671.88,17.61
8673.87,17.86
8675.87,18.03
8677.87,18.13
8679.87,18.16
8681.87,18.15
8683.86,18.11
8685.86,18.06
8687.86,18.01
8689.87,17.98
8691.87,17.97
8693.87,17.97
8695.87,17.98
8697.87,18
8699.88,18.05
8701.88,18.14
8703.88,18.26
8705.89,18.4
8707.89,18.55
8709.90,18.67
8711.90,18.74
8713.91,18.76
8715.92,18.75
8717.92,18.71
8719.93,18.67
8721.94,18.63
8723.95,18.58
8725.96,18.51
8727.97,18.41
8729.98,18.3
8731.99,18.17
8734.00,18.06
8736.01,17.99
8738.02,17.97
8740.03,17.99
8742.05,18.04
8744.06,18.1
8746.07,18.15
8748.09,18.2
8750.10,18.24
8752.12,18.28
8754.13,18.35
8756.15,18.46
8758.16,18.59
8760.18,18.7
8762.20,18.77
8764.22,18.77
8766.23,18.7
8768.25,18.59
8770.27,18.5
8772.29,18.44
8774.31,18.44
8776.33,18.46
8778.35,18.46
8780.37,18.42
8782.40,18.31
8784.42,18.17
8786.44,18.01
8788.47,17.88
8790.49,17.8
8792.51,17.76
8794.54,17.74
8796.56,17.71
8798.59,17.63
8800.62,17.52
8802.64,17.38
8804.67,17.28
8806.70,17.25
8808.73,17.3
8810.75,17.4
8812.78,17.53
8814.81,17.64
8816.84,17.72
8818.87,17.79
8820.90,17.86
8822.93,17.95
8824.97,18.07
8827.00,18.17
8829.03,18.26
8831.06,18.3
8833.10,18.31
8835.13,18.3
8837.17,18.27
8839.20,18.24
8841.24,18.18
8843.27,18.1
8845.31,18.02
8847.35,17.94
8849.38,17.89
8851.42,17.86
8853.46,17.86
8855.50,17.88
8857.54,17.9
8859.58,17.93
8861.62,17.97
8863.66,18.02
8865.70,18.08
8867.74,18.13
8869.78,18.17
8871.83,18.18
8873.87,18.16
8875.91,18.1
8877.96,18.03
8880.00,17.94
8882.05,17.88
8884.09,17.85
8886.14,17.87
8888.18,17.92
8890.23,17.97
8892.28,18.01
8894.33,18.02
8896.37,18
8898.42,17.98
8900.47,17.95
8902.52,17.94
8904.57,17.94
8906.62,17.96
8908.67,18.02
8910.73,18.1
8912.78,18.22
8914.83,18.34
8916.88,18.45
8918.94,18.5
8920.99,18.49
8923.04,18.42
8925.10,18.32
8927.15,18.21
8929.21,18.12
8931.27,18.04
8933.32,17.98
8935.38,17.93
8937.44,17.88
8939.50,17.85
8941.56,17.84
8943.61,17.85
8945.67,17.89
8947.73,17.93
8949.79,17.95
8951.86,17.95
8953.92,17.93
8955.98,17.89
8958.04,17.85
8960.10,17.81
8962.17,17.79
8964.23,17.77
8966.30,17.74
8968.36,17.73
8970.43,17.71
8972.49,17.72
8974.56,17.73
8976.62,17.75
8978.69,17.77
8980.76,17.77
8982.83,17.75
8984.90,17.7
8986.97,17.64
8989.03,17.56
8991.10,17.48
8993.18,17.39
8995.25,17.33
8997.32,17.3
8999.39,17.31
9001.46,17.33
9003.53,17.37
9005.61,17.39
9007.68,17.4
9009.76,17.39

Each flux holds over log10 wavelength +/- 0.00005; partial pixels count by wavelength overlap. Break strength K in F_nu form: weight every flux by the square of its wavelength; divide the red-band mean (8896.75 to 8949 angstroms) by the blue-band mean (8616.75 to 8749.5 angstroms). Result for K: 1.05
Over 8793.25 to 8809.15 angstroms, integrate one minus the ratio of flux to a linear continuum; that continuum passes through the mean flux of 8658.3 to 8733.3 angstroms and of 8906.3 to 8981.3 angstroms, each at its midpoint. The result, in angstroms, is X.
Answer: 0.4 angstroms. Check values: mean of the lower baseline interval 18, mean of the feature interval 17.5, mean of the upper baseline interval 18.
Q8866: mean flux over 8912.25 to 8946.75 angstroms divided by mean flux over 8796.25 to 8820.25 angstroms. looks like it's 1.04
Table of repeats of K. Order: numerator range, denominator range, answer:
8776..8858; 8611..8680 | 1.03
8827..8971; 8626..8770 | 1.03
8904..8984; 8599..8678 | 1.06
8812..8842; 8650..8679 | 1.08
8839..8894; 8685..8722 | 1.02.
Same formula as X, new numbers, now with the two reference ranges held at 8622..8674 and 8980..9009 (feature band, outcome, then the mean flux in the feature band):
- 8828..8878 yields -0.99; 18.1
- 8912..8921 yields -0.40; 18.4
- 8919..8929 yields -0.43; 18.4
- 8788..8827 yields 0.36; 17.7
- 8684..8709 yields -0.14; 18.1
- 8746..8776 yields -0.99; 18.5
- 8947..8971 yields -0.41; 17.8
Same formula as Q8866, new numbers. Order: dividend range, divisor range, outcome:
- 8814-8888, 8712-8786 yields 0.98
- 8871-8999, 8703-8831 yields 0.99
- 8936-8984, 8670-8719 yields 0.98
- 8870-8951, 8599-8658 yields 0.98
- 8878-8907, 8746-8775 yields 0.97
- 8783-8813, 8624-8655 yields 0.94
